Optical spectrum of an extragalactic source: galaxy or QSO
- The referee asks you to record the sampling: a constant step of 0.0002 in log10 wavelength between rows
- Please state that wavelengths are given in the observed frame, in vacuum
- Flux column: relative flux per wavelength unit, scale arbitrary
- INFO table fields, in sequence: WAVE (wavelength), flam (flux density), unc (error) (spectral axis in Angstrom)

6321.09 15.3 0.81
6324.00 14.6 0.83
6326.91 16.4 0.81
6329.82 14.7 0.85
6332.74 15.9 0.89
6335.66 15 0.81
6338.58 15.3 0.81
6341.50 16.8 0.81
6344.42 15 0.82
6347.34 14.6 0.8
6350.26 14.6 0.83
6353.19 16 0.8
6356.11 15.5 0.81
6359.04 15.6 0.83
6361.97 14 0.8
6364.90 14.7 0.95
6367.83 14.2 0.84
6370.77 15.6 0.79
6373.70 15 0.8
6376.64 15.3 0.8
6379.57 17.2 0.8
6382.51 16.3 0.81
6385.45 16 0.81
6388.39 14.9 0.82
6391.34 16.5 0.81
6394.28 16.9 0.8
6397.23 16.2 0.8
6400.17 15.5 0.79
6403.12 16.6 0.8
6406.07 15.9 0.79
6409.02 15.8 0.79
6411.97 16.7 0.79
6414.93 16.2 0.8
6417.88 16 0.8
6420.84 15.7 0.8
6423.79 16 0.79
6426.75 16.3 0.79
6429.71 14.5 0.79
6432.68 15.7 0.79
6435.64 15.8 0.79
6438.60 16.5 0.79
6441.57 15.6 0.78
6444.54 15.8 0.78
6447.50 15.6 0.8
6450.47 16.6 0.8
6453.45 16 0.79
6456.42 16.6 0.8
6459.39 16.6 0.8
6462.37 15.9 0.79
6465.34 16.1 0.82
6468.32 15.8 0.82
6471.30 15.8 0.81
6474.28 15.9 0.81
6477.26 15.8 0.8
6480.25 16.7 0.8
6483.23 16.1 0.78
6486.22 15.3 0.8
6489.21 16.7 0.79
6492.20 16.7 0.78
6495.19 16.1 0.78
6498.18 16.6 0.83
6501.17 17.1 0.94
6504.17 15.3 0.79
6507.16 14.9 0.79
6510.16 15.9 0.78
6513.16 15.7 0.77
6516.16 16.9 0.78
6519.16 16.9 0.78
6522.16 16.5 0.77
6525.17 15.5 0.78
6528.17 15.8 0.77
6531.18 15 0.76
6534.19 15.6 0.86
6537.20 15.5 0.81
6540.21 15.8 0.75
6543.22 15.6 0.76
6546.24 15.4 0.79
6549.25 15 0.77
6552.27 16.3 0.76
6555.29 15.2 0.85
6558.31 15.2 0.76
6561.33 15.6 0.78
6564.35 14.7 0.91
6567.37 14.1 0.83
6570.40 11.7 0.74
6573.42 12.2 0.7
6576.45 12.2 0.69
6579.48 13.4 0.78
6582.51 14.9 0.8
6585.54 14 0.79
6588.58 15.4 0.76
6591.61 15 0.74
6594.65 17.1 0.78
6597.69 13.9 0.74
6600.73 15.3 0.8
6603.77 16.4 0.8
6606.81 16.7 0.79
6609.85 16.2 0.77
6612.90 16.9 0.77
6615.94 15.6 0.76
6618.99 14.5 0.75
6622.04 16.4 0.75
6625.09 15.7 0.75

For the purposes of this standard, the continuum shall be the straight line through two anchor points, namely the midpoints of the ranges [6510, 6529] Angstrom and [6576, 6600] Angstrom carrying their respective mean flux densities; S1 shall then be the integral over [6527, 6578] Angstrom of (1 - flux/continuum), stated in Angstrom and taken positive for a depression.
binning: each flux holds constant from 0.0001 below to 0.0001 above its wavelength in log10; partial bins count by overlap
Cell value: 2.3 Angstrom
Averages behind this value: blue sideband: 16.2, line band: 14.7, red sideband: 14.6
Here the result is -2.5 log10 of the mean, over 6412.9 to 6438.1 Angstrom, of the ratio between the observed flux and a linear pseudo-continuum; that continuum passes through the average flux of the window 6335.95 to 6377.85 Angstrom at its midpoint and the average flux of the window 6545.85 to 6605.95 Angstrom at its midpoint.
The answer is -0.06 mag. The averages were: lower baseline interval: 15.2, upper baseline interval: 14.7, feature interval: 15.8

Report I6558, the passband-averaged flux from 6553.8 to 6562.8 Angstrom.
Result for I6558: 15.3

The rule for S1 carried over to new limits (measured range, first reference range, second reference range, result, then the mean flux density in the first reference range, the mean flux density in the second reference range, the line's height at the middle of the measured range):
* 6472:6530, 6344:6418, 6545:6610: -3.8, 15.7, 14.8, 15.1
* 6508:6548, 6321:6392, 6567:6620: -2.4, 15.4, 14.8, 14.9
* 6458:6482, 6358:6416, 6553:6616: -1.1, 15.8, 14.8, 15.4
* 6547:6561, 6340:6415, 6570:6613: -0.5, 15.7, 14.8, 14.9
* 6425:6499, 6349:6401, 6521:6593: -4.1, 15.6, 14.8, 15.2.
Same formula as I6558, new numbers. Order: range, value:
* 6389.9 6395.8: 16.7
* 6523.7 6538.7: 15.5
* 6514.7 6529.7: 16.3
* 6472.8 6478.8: 15.8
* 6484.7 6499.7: 16.3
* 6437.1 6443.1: 16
